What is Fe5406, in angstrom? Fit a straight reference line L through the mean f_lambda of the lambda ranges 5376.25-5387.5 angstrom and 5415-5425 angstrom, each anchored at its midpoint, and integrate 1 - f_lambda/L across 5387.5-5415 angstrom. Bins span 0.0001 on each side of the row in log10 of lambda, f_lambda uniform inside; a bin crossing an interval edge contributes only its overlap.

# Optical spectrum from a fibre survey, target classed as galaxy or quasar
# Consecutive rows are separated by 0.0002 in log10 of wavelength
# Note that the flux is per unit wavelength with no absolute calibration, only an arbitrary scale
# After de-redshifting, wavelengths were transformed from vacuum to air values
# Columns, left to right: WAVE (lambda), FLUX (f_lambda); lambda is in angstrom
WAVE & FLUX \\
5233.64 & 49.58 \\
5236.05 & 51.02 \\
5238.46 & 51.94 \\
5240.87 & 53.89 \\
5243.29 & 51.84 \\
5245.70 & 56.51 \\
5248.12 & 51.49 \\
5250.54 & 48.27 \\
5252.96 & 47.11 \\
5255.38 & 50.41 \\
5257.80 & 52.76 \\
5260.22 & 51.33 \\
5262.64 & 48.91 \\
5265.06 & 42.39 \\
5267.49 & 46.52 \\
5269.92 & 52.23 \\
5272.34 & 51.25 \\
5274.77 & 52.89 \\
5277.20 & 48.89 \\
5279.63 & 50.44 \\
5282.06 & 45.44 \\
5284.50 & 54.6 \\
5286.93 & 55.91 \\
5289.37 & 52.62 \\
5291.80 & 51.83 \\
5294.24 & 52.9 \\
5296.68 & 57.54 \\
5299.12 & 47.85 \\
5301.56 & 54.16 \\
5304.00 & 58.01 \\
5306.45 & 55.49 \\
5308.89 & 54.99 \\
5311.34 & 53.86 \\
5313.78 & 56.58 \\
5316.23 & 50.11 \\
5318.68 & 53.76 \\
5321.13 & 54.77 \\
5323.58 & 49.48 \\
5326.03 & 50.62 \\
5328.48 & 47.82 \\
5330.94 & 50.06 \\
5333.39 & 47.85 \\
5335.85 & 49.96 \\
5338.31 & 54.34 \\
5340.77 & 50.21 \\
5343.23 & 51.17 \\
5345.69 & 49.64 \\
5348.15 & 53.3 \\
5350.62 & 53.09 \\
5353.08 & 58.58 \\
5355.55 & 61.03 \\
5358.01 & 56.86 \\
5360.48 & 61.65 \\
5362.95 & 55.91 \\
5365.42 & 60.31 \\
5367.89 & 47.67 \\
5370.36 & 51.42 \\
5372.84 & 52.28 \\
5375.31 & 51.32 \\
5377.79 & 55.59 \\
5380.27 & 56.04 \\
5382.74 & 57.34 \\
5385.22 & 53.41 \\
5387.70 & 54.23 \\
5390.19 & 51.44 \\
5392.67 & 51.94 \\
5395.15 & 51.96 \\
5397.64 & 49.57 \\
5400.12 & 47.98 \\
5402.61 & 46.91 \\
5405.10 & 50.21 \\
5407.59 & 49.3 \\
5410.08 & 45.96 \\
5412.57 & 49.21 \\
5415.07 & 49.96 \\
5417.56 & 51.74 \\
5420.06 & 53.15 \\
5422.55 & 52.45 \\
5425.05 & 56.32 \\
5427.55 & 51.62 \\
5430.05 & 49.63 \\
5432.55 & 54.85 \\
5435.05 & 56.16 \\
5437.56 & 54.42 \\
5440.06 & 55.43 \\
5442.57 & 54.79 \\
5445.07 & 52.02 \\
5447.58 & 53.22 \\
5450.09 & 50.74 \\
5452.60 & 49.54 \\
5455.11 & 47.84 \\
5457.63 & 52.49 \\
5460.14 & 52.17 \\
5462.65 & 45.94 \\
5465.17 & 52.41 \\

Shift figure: 2.2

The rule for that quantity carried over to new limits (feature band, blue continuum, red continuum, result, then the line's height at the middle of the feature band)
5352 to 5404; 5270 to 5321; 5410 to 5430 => -1.92 angstrom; 52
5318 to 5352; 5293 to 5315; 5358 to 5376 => 2.16 angstrom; 54.6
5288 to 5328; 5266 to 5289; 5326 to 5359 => -1.31 angstrom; 51.6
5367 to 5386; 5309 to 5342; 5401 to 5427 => -0.84 angstrom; 51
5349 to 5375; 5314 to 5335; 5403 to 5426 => -2.51 angstrom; 50.8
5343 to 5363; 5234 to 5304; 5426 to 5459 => -1.55 angstrom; 51.9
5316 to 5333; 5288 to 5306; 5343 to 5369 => 1.15 angstrom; 54.6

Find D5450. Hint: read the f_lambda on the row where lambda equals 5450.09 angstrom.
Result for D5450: 50.74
